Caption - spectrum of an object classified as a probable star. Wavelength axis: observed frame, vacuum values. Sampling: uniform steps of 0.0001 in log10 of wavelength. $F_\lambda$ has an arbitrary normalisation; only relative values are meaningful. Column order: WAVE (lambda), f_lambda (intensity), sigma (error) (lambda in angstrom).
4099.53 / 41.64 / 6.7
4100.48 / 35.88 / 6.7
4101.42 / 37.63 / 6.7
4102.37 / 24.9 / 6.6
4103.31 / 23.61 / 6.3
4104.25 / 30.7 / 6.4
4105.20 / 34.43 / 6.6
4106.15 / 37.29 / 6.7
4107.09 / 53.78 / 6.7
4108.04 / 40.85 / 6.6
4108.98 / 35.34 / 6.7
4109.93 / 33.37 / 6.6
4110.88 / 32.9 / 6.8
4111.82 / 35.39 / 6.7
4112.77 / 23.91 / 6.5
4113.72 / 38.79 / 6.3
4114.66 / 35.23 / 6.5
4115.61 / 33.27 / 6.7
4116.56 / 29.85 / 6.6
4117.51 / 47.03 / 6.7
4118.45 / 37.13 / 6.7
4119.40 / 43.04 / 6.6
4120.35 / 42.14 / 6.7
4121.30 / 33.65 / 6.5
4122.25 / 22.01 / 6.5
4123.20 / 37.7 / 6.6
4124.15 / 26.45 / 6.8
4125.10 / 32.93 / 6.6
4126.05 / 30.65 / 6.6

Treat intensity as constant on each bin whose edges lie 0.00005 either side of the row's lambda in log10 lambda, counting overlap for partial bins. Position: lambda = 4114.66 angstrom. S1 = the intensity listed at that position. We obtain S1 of 35.23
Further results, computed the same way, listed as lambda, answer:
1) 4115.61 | 33.27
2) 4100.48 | 35.88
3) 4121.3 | 33.65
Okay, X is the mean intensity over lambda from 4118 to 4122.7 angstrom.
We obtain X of 35.6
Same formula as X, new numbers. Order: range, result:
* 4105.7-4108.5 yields 44.1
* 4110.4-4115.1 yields 33.3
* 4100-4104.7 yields 30.6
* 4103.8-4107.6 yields 39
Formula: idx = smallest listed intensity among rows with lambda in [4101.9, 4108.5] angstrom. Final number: 23.61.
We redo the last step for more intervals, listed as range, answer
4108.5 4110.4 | 33.37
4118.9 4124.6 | 22.01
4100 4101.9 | 35.88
